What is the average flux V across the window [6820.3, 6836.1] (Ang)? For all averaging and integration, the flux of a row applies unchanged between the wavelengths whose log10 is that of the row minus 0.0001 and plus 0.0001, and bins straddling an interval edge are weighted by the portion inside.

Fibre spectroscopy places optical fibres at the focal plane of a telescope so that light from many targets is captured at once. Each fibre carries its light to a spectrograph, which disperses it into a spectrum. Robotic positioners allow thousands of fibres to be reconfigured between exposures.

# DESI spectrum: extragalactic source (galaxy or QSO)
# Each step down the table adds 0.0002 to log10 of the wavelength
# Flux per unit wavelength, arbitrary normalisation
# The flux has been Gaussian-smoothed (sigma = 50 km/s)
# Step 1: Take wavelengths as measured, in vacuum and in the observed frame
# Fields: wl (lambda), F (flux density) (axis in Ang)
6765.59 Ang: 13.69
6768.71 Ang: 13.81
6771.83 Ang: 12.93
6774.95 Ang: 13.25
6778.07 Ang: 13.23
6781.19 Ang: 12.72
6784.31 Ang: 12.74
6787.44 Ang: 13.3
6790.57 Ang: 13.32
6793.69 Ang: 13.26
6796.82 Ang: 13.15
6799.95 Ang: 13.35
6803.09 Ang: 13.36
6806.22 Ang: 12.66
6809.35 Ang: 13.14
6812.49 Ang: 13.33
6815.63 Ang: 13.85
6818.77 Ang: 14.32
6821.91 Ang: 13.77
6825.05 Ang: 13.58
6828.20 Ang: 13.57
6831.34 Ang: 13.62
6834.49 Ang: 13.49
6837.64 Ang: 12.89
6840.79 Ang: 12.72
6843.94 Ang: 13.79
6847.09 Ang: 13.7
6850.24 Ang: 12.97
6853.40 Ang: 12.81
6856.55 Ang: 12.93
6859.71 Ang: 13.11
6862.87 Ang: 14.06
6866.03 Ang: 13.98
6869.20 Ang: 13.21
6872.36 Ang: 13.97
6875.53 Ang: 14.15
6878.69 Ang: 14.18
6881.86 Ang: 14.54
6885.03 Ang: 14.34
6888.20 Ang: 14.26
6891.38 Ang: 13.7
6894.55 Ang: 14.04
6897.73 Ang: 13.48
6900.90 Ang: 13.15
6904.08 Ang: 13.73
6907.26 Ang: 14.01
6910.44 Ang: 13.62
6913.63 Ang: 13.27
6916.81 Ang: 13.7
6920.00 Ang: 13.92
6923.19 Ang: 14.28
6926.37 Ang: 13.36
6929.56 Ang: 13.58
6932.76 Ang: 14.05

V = 13.6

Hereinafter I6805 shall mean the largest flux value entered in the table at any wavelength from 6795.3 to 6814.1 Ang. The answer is 13.36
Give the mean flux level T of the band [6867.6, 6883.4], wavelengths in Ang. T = 14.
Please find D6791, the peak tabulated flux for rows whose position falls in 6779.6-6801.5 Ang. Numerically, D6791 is 13.35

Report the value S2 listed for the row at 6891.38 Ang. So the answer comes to 13.7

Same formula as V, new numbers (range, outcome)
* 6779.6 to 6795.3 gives 13.1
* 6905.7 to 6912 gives 13.8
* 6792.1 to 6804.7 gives 13.3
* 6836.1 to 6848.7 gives 13.3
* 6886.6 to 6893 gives 14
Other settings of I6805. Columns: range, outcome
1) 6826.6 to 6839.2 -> 13.62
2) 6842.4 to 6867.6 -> 14.06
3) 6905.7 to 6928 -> 14.28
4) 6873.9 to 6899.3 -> 14.54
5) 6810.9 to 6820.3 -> 14.32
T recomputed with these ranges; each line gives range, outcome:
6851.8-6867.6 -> 13.4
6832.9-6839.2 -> 13.2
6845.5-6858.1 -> 13.1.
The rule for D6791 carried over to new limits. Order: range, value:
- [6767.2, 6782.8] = 13.81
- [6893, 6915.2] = 14.04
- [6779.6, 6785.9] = 12.74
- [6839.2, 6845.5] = 13.79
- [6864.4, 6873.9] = 13.98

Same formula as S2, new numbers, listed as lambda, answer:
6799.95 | 13.35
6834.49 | 13.49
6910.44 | 13.62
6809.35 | 13.14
